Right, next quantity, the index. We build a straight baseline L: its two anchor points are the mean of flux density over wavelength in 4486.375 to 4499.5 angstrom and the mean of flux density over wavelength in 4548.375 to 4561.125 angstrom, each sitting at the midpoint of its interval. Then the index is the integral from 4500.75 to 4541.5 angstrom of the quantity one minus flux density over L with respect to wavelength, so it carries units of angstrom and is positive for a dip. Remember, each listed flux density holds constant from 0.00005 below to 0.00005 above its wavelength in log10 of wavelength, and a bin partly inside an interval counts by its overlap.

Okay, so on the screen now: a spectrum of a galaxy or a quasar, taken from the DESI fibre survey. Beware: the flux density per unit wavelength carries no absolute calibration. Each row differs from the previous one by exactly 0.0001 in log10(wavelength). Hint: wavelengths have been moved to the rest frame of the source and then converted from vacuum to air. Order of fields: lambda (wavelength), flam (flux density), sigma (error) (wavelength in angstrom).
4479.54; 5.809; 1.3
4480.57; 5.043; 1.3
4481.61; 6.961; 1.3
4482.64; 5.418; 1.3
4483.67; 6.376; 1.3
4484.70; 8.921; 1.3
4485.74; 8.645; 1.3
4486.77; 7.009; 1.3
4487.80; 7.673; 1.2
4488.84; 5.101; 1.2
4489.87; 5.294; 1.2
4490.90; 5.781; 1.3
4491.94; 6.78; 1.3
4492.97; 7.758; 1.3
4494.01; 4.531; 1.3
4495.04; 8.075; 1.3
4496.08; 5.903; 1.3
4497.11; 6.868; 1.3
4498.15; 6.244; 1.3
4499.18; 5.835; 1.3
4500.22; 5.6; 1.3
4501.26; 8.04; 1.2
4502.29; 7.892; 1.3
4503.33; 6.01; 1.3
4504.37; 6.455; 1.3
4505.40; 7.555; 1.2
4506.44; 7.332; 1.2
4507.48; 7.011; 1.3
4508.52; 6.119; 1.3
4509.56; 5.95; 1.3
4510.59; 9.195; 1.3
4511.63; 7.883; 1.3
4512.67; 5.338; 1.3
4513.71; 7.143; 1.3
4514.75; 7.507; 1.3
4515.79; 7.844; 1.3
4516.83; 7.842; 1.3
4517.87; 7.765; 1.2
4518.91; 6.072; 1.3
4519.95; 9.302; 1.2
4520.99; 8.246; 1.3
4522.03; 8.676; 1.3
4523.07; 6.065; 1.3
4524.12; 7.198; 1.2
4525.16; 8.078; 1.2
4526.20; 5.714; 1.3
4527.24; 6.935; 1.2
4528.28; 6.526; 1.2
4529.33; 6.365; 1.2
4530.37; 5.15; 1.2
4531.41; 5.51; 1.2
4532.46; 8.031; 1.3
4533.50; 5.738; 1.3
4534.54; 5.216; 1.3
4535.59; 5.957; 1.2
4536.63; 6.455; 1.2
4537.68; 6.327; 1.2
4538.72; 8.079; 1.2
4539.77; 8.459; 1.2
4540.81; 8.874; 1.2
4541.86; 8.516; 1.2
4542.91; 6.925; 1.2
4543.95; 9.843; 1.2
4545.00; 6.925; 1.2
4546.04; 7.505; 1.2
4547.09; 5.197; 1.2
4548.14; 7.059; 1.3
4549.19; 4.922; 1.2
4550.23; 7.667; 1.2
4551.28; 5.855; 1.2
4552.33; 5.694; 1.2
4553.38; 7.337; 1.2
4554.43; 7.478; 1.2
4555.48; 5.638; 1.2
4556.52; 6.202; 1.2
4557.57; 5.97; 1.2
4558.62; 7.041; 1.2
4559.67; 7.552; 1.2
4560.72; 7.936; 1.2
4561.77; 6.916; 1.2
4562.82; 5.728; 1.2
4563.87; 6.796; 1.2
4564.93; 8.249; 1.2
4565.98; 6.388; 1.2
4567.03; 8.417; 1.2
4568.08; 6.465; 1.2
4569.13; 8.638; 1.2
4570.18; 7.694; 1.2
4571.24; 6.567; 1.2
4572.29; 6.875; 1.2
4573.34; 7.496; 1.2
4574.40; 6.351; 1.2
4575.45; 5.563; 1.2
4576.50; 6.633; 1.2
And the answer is -3.8 angstrom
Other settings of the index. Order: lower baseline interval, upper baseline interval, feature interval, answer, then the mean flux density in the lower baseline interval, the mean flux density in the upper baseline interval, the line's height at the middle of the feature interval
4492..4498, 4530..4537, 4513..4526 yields -2.77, 6.62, 6.02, 6.24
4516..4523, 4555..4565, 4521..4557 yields 2.30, 7.86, 6.74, 7.32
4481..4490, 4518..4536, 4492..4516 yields -0.12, 6.87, 6.78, 6.83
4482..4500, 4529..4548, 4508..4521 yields -1.14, 6.59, 6.96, 6.77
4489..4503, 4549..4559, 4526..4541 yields -0.36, 6.47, 6.42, 6.44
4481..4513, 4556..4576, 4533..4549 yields -0.43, 6.76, 6.99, 6.91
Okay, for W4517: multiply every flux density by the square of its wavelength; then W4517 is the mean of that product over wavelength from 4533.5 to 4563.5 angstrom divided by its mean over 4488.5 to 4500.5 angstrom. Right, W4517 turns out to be 1.1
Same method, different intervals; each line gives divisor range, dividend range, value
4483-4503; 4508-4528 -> 1.10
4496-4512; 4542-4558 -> 1.00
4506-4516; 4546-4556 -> 0.91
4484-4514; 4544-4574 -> 1.04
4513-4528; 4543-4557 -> 0.92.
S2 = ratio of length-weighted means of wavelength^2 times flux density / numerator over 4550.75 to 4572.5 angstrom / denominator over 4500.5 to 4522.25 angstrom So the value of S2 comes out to 0.96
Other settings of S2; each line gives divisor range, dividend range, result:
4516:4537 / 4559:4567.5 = 1.07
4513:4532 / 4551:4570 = 0.99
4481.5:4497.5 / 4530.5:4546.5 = 1.10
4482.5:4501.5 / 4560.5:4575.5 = 1.11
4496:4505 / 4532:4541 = 1.07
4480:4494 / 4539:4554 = 1.12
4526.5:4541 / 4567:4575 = 1.11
